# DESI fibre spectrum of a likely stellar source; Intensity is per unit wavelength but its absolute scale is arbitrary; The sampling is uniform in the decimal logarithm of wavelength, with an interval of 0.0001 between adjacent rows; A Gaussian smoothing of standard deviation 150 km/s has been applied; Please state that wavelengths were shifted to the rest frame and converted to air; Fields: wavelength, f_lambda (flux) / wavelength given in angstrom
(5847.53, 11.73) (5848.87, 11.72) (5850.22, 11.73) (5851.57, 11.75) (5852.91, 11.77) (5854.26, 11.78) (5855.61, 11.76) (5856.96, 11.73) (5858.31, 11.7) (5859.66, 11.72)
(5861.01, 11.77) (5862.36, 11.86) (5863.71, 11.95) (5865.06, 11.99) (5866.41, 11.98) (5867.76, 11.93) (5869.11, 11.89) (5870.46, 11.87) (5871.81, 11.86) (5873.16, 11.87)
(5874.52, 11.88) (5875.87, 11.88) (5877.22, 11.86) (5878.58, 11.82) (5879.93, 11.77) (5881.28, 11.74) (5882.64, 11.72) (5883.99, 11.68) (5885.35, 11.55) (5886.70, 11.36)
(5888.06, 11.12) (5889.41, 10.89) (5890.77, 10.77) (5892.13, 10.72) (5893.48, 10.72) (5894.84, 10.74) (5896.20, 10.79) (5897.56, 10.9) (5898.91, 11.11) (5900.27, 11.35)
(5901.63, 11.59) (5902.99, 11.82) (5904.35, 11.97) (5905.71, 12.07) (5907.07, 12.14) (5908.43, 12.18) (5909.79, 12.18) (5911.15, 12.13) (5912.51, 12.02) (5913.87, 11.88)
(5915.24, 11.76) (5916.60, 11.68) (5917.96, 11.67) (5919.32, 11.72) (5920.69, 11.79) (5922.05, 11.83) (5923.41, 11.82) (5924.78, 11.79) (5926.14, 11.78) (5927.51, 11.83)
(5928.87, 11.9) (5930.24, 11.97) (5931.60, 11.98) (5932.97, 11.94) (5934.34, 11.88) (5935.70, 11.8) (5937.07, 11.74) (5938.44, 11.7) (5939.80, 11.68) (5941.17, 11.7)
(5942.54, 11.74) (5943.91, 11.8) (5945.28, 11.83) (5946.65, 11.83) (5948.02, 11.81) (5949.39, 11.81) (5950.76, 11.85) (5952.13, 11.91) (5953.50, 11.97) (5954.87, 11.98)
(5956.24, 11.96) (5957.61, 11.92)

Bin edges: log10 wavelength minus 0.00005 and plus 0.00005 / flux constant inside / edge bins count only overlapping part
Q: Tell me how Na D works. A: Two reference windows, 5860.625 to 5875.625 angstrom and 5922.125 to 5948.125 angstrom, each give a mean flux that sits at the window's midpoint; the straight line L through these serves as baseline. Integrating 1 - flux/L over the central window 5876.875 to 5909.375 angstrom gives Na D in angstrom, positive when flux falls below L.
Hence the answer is 1.19 angstrom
